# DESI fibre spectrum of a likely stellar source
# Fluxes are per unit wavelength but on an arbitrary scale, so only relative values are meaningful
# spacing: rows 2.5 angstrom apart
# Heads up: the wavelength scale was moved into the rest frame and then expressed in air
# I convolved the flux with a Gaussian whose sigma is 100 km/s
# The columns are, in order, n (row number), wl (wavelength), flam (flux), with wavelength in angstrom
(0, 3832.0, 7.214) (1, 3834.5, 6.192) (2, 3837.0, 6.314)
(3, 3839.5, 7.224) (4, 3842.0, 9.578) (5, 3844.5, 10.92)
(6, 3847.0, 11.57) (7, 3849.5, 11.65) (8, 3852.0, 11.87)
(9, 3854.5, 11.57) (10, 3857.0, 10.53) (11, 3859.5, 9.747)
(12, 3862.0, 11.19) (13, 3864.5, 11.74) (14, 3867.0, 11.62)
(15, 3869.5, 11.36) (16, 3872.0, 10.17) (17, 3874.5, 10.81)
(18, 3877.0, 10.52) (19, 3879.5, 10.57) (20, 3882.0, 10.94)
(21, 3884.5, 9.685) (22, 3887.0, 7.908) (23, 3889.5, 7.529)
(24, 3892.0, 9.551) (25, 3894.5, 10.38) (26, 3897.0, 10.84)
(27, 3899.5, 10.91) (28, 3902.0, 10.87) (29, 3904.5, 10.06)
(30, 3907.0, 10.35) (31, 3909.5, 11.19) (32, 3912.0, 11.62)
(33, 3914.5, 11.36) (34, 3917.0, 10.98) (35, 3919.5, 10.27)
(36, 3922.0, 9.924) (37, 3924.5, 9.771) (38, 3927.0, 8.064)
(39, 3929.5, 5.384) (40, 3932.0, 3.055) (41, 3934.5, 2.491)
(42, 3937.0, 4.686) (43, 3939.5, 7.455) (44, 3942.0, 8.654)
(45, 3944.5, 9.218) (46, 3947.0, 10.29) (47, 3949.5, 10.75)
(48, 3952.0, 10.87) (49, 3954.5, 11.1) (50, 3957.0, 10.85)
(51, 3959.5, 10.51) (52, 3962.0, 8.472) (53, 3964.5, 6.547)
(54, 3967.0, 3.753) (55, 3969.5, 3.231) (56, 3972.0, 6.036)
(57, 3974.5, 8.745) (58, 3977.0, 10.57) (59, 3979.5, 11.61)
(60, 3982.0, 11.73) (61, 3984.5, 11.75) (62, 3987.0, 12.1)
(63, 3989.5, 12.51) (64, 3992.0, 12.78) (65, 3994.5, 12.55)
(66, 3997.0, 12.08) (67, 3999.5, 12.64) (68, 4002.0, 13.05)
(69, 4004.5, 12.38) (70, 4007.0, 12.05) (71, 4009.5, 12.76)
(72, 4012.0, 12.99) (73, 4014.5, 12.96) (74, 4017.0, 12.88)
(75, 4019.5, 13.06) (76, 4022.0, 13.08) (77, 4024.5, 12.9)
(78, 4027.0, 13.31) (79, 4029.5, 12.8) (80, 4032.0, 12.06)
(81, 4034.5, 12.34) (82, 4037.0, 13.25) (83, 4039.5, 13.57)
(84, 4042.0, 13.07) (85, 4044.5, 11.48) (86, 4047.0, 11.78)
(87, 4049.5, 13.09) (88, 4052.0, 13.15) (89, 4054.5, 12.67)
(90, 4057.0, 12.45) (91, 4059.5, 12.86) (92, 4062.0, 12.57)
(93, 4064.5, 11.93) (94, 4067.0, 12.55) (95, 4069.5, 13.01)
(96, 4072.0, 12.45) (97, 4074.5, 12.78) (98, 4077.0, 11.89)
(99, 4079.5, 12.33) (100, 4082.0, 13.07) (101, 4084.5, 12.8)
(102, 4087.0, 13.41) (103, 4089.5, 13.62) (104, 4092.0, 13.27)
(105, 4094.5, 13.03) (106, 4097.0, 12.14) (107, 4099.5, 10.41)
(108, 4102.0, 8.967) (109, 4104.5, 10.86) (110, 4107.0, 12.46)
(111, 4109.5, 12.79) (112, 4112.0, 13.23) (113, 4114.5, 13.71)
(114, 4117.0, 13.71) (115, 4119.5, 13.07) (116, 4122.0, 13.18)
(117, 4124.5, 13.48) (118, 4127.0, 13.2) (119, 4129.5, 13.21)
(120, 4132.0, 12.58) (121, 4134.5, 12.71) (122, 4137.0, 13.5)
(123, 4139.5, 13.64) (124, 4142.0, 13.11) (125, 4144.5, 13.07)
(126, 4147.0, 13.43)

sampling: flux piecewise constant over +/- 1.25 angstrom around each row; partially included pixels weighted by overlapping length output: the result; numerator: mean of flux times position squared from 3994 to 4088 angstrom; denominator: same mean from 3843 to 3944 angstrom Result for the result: 1.4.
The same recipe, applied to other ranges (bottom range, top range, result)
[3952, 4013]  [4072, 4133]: 1.27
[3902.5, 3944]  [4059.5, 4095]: 1.62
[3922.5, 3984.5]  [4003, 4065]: 1.62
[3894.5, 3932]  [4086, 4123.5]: 1.39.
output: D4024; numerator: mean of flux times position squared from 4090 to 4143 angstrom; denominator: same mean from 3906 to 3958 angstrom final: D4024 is 1.6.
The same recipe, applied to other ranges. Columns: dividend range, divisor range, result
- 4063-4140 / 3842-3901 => 1.35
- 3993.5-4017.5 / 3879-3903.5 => 1.35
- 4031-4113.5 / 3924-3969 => 1.71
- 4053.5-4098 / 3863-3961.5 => 1.44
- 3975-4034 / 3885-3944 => 1.47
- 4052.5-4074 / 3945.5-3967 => 1.39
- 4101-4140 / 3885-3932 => 1.47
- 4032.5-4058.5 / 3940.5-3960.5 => 1.30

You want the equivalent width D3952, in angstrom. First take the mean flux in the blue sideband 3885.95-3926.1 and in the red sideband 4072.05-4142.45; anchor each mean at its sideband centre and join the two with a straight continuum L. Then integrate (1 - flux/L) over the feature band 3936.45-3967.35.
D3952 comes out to 5.3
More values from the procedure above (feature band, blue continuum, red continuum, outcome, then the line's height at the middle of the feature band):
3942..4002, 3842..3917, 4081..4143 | 7.50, 11.5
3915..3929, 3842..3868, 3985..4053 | 2.53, 11.8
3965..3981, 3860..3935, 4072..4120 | 5.14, 10.8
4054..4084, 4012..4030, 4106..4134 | 1.20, 13.1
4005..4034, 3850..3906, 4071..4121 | -2.42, 11.8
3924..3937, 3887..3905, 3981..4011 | 6.41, 10.7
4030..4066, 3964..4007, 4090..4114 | -4.33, 11.2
